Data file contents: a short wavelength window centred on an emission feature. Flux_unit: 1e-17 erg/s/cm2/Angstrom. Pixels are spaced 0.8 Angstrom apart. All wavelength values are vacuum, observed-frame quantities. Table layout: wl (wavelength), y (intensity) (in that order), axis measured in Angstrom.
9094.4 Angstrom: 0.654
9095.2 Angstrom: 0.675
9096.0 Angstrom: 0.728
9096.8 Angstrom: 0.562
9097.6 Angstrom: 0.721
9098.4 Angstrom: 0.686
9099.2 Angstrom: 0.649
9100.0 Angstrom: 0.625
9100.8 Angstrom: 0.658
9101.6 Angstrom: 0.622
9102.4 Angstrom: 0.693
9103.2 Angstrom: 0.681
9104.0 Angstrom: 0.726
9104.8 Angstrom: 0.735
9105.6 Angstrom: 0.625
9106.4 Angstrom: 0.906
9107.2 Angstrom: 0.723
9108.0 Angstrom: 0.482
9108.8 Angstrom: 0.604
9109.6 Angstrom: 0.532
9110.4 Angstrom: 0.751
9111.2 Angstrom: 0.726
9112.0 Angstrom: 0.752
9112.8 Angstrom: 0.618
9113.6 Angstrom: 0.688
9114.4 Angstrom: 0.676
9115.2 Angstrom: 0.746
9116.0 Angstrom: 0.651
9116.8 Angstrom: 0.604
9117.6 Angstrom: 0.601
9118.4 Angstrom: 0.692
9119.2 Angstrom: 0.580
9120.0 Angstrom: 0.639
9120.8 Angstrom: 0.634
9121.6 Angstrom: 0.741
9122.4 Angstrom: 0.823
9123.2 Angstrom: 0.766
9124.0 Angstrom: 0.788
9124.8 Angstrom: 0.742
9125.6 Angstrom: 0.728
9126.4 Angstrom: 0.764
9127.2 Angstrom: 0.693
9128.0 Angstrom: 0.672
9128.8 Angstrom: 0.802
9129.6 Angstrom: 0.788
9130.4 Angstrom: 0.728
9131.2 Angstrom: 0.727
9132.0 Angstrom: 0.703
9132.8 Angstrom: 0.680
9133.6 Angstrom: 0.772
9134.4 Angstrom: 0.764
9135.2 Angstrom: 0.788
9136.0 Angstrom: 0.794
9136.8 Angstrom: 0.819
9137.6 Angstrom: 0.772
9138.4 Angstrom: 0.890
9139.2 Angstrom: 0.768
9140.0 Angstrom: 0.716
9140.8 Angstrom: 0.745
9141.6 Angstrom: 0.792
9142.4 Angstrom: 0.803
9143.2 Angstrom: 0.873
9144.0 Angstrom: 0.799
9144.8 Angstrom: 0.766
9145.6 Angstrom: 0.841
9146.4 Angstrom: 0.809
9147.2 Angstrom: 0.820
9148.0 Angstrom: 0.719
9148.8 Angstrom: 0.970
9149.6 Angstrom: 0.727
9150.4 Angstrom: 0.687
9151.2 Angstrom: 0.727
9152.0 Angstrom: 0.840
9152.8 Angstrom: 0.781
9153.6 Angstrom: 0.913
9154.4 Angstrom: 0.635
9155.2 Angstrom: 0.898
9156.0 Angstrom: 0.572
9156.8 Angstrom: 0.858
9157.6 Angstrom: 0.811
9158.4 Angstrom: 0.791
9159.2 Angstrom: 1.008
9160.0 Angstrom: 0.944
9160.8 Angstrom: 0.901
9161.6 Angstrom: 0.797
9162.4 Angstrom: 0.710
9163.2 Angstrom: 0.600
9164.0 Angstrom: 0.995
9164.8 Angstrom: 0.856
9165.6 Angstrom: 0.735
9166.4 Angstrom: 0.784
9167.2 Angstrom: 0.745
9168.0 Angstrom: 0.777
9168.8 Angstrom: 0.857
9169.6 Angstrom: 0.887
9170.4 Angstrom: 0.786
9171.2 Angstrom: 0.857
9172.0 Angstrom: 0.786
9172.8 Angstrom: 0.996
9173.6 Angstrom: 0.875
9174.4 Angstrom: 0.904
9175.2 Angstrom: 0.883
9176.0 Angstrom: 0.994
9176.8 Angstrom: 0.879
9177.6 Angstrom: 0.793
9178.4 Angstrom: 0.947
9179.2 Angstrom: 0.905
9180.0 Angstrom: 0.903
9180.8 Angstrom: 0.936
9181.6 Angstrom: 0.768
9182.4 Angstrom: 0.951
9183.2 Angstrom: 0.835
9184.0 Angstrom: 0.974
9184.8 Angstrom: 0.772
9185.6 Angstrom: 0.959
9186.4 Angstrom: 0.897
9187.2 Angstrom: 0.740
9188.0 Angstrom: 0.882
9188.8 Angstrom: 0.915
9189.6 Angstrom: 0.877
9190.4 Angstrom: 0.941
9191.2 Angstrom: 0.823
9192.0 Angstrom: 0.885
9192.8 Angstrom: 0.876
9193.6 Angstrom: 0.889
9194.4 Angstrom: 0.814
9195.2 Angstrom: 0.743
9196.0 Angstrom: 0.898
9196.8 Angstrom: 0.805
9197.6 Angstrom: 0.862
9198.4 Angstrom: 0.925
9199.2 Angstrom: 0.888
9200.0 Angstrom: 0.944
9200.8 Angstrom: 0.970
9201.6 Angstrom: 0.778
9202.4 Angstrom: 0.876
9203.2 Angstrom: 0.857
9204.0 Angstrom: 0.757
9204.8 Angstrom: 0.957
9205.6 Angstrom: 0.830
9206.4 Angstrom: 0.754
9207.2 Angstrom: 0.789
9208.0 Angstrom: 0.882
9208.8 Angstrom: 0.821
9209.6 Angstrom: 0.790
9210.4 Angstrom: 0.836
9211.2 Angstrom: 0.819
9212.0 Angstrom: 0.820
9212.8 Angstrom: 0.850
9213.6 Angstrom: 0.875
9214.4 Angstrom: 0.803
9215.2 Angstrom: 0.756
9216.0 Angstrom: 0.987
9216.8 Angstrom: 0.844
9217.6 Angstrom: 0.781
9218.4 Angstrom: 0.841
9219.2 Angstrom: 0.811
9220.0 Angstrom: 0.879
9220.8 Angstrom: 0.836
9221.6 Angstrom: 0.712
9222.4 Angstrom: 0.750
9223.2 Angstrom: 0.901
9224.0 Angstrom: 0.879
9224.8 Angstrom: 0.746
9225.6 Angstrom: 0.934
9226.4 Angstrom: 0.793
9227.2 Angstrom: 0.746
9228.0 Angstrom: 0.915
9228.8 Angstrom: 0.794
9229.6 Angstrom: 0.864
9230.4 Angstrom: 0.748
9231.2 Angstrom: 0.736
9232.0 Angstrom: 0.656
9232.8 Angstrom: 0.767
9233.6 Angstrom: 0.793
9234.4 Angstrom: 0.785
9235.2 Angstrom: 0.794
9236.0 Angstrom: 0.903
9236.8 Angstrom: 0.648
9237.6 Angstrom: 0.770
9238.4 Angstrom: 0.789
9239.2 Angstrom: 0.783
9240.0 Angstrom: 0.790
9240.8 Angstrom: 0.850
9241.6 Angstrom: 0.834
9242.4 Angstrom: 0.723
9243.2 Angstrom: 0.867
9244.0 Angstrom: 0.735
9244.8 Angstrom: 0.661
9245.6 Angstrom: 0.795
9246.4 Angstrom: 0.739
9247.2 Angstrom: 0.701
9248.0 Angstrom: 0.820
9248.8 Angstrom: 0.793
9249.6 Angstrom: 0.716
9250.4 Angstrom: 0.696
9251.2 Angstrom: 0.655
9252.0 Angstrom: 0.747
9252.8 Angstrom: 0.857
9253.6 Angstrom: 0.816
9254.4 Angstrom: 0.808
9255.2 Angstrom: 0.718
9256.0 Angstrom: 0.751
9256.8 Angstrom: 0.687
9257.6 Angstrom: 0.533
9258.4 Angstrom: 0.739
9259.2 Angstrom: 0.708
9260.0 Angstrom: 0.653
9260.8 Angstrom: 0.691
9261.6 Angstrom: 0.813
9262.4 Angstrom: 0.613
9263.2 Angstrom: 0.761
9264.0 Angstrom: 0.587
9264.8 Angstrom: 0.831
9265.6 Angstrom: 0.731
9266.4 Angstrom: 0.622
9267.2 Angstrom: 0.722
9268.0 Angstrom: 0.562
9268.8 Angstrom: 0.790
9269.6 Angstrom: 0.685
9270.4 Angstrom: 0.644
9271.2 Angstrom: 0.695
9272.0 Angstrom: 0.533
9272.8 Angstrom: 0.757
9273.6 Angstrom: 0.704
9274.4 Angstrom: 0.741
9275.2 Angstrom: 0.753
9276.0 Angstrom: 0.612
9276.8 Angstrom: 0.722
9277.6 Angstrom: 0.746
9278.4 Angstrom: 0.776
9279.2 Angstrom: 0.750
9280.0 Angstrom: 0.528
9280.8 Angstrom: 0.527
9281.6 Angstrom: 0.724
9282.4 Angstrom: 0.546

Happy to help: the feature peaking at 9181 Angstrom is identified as Mg II 2798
